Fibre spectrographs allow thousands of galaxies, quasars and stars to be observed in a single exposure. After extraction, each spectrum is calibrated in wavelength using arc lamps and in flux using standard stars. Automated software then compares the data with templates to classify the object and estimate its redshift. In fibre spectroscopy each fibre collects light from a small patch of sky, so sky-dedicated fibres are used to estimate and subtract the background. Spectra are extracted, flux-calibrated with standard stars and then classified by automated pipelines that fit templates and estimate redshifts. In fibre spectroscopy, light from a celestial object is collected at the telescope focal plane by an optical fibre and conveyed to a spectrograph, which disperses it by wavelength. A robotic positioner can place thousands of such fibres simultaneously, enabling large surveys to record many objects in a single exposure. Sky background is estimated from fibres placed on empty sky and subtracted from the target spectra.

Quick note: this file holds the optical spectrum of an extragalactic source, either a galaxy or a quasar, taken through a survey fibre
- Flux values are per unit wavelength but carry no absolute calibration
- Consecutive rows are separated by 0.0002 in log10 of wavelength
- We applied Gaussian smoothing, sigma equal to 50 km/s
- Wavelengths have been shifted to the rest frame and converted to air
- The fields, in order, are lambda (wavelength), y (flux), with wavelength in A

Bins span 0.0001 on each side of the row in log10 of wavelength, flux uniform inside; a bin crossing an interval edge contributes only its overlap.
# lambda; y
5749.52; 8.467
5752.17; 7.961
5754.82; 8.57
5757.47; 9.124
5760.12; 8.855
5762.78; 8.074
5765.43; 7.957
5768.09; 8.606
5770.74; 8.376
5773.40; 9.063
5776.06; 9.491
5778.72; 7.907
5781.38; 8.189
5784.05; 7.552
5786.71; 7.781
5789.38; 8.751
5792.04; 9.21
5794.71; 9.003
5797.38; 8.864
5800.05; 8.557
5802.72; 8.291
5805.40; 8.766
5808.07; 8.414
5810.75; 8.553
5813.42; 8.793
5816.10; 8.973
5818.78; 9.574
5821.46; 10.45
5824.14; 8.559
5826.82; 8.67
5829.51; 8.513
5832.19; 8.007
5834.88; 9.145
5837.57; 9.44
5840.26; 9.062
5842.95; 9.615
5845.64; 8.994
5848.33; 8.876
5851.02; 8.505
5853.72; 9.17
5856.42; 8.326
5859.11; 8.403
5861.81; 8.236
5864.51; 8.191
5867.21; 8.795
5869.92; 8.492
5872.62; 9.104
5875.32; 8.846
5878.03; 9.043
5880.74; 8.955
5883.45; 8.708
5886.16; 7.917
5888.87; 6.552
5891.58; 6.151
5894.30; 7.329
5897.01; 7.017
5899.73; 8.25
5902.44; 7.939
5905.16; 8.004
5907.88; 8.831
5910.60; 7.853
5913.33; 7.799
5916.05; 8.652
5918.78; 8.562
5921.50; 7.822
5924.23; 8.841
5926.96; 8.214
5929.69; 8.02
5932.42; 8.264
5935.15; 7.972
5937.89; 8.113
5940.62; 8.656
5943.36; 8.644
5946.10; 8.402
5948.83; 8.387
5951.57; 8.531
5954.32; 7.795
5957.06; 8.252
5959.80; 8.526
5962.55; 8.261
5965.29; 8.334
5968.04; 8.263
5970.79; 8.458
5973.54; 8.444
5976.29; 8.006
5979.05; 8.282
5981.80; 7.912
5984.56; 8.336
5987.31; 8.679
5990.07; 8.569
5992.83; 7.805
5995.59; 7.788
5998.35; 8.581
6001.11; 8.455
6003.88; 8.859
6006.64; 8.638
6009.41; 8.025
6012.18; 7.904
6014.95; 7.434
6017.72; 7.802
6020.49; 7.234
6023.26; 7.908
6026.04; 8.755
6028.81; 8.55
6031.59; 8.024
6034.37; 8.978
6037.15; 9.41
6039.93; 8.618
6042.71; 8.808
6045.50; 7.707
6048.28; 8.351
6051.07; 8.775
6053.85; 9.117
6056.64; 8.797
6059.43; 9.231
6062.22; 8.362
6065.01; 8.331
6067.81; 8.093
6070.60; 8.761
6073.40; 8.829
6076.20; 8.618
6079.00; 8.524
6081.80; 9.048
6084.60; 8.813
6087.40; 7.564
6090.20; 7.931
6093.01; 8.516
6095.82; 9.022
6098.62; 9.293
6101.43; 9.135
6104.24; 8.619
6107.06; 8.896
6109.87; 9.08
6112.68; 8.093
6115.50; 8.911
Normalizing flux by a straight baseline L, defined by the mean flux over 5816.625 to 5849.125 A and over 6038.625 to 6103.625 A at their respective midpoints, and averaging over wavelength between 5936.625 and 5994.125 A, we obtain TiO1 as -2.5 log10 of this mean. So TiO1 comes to 0.06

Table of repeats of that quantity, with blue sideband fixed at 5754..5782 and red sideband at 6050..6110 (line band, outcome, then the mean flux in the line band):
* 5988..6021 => 0.07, 8.13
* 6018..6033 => 0.08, 8.07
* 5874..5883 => -0.04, 8.92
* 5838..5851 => -0.06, 9.1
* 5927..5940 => 0.06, 8.14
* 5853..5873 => 0.01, 8.55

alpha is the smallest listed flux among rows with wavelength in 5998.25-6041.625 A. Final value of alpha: 7.234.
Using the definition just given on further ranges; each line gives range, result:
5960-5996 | 7.788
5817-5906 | 6.151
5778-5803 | 7.552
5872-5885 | 8.708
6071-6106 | 7.564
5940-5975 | 7.795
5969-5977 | 8.006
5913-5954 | 7.799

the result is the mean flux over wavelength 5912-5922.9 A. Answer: 8.21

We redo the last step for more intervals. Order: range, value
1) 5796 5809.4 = 8.58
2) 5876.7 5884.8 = 8.9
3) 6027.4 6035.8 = 8.52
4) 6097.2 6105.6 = 9.03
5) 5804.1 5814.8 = 8.64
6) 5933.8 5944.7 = 8.34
